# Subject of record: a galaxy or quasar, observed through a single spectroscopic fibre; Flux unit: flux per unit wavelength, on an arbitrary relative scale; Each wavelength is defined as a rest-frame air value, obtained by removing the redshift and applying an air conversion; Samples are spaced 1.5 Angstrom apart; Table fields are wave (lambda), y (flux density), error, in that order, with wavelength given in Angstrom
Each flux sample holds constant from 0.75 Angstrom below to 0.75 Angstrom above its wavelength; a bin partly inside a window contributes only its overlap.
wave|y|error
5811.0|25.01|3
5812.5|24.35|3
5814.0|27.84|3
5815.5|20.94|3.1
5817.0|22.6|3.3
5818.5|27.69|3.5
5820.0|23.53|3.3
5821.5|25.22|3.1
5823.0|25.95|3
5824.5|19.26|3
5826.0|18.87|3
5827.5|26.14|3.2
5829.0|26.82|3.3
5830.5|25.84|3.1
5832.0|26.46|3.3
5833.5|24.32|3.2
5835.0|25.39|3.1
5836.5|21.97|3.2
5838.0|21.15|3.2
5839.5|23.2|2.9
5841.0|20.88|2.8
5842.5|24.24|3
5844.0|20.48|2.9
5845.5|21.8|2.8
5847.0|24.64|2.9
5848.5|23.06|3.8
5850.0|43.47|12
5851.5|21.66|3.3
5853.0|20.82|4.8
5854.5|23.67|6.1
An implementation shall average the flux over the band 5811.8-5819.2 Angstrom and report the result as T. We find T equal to 24.7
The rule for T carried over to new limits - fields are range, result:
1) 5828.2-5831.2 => 26.3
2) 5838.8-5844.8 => 22.2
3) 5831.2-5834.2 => 25.4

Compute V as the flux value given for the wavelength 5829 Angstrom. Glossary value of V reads 26.82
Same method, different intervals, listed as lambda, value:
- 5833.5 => 24.32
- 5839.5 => 23.2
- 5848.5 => 23.06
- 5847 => 24.64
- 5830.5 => 25.84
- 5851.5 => 21.66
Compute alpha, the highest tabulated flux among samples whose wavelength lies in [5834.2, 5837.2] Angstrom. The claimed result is 25.39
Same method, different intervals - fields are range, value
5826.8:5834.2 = 26.82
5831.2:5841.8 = 26.46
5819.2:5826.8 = 25.95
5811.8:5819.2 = 27.84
